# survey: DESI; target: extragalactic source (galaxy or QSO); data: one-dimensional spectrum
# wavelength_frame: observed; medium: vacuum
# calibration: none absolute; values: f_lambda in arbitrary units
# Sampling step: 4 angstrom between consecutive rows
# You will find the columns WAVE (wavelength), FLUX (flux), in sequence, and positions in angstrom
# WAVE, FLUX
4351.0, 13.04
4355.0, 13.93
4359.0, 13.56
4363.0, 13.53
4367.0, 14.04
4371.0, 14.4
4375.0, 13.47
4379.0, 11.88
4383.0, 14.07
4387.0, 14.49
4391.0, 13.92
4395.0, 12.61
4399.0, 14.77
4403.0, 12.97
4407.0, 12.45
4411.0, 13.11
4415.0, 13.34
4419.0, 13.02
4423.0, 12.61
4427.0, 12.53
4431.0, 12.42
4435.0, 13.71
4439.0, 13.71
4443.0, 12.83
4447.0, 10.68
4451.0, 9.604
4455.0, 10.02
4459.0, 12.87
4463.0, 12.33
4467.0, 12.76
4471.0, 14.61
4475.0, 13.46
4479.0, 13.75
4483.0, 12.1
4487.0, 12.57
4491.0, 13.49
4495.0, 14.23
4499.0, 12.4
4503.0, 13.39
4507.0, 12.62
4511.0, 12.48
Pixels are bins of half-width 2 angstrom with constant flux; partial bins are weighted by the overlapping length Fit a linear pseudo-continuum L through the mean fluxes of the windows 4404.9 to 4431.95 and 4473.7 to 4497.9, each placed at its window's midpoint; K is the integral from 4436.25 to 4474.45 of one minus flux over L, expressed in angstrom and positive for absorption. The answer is 2.3 angstrom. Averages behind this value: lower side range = 12.8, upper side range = 13.2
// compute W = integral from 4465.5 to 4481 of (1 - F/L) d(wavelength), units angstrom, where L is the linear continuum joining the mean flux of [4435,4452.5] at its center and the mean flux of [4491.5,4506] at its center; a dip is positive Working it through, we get -1.2 angstrom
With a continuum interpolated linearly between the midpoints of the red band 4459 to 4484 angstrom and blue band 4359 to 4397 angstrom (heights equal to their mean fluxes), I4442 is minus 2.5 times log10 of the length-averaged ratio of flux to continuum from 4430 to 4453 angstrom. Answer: 0.10 mag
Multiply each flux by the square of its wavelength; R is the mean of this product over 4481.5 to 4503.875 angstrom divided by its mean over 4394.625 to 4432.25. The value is 1.0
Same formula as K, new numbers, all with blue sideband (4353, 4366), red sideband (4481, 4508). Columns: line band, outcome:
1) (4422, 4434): 0.65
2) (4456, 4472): 0.35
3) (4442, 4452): 1.69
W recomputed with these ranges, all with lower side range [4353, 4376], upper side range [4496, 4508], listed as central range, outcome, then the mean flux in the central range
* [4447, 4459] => 2.5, 10.5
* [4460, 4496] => -0.3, 13.2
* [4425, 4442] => 0.4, 13.1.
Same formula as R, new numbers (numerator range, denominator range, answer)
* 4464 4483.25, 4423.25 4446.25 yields 1.06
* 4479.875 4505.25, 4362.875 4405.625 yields 1.01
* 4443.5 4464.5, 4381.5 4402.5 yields 0.83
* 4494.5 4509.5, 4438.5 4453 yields 1.16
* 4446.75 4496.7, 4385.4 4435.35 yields 0.98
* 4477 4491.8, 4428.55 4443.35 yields 1.00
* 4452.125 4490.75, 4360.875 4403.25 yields 0.97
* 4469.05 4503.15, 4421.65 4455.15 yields 1.12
